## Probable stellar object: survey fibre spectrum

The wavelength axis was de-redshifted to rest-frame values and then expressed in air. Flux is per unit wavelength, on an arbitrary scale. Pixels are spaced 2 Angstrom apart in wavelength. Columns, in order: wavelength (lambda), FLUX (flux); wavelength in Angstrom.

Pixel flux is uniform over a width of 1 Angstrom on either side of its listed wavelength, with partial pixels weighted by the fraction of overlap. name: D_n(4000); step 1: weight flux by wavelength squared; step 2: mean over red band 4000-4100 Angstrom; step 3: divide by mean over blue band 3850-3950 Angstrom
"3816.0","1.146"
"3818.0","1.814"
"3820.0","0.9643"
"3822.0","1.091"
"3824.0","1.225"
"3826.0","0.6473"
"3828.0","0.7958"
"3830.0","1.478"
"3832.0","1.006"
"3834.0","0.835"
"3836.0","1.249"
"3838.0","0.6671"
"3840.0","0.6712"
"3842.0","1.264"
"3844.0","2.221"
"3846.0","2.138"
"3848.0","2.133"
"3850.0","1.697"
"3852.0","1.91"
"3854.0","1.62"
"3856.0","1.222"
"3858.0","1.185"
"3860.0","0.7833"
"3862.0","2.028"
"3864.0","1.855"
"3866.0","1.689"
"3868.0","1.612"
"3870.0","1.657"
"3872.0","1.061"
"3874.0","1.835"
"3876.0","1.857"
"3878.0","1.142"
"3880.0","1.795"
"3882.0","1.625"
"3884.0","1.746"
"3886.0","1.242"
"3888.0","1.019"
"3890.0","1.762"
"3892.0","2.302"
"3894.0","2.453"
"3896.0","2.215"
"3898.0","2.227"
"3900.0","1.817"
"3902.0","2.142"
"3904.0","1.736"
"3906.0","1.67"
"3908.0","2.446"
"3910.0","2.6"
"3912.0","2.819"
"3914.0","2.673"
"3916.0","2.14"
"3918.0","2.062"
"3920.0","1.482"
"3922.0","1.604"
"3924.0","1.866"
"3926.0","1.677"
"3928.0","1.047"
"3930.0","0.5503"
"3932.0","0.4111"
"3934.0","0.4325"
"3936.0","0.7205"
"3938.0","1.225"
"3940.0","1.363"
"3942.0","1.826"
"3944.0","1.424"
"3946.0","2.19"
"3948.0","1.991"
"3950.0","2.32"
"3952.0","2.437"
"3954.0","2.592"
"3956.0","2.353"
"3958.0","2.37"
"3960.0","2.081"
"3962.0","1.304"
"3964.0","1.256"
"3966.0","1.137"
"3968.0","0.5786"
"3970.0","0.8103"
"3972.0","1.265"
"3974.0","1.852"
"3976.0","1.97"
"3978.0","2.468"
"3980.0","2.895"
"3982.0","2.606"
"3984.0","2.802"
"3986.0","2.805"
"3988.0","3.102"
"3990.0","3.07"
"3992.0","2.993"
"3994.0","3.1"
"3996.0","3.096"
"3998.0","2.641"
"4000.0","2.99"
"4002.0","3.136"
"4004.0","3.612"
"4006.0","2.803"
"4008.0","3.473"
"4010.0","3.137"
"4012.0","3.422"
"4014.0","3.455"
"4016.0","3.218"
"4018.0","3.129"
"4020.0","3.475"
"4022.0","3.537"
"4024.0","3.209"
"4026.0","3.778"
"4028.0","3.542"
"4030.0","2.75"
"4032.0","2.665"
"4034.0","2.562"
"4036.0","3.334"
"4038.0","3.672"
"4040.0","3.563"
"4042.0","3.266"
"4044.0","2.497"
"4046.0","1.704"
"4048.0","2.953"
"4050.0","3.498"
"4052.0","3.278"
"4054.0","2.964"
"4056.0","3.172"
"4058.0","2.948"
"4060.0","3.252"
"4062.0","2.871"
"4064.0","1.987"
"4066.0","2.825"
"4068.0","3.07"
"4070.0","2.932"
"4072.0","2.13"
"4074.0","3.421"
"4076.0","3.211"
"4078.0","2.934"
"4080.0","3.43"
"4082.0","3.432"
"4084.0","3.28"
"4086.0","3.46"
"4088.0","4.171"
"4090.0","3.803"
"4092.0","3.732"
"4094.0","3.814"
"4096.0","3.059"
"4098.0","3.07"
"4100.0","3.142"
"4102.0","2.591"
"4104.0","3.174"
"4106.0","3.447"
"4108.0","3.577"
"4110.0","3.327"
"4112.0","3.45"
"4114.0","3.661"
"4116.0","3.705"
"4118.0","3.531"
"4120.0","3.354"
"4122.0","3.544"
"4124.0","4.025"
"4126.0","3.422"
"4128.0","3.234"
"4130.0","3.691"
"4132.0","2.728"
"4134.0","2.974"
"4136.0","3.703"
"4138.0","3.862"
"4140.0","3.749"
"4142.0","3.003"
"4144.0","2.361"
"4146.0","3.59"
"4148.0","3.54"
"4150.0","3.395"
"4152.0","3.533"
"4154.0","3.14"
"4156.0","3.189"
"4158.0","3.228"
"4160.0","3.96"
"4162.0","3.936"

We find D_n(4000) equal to 2.04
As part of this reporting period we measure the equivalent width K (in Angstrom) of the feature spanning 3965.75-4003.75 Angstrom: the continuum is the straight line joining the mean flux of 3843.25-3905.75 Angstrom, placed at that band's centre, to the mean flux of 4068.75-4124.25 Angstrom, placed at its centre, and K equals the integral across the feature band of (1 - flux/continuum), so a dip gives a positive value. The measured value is 1.9 Angstrom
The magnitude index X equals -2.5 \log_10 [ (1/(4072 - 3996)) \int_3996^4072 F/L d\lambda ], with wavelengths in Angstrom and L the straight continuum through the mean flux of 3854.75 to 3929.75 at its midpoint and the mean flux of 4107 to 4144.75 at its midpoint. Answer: -0.12 mag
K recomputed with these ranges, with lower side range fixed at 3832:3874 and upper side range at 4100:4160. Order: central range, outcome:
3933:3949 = 5.3 Angstrom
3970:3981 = 1.6 Angstrom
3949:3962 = -0.6 Angstrom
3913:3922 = -0.6 Angstrom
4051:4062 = -0.9 Angstrom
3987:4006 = -4.7 Angstrom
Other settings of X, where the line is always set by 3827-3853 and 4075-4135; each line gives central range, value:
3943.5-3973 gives 0.28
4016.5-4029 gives -0.23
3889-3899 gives -0.21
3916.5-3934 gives 0.47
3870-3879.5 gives 0.10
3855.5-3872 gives 0.06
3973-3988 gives -0.03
